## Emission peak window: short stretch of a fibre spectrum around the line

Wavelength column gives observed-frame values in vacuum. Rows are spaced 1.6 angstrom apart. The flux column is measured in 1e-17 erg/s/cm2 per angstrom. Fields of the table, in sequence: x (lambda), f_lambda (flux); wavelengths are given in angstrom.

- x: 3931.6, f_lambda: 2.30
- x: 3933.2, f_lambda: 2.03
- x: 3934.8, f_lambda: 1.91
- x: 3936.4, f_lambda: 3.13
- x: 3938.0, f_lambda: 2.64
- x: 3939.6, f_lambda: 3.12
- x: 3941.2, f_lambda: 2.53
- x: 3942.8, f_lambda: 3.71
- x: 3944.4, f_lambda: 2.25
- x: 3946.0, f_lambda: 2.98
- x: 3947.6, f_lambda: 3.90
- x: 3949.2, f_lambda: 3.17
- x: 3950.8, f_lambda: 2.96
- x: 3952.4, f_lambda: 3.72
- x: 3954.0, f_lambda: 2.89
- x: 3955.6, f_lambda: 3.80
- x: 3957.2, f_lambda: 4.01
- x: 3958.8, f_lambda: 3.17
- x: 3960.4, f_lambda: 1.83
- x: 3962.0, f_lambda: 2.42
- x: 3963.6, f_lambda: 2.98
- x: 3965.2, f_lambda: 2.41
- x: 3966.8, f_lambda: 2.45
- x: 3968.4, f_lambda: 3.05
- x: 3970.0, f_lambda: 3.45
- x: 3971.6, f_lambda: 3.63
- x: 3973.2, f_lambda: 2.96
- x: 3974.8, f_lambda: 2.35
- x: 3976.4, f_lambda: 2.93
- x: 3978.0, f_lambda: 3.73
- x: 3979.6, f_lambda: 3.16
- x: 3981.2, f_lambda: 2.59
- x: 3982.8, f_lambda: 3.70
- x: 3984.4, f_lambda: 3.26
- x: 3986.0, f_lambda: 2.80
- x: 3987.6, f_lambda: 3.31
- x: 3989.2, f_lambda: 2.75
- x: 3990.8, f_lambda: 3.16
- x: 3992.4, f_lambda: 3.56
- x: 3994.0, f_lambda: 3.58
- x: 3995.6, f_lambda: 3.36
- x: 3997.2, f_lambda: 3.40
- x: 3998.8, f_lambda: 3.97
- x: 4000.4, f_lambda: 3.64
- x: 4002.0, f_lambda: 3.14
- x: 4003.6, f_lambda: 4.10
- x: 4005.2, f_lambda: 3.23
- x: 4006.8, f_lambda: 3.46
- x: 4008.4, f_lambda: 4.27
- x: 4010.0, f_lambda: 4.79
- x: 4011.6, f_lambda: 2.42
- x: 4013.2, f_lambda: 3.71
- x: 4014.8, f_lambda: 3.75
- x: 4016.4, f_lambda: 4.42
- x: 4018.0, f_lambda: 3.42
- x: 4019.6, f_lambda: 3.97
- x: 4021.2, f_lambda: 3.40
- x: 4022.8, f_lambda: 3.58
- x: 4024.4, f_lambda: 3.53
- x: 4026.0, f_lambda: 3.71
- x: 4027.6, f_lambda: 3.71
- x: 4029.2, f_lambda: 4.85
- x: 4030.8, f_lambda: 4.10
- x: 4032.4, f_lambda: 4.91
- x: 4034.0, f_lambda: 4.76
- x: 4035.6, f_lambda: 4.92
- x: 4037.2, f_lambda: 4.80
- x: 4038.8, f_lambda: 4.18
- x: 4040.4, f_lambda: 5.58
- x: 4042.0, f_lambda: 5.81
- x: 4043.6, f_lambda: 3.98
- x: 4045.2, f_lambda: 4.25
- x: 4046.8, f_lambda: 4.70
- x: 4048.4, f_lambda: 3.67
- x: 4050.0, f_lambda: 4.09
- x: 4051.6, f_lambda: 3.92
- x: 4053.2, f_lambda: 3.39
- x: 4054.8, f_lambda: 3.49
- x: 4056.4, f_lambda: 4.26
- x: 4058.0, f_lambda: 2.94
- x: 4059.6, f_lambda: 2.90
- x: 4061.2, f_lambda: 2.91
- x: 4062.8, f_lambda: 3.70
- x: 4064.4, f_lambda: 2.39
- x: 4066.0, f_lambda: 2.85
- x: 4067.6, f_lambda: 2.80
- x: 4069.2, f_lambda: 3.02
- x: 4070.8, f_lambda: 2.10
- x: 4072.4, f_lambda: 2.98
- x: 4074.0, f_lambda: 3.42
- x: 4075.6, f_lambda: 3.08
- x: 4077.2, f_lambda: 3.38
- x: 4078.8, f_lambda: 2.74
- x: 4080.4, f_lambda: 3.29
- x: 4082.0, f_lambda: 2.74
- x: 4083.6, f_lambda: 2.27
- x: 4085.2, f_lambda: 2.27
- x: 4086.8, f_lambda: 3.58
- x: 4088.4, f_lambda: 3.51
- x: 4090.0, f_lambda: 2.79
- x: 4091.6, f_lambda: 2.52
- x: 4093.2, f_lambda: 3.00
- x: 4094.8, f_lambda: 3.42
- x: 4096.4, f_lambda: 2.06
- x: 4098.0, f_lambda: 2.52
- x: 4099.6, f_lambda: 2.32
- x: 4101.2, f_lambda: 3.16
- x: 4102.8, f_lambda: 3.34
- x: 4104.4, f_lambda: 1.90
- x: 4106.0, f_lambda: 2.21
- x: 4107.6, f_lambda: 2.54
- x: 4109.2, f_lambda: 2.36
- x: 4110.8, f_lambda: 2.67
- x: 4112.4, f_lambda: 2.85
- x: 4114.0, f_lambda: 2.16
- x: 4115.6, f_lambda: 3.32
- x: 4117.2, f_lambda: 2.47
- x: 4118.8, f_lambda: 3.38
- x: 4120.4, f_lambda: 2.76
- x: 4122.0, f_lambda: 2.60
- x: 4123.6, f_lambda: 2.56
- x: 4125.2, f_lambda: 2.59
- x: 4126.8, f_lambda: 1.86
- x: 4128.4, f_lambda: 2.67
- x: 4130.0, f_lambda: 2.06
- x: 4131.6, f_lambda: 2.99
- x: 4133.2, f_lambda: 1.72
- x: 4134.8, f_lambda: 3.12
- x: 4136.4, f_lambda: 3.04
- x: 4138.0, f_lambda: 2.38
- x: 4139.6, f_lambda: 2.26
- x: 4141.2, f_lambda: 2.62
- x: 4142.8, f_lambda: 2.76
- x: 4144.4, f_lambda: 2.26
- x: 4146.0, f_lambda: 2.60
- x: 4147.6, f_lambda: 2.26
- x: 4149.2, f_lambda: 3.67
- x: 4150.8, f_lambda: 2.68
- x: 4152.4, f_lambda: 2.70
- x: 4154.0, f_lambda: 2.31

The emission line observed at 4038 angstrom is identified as C III] 1909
